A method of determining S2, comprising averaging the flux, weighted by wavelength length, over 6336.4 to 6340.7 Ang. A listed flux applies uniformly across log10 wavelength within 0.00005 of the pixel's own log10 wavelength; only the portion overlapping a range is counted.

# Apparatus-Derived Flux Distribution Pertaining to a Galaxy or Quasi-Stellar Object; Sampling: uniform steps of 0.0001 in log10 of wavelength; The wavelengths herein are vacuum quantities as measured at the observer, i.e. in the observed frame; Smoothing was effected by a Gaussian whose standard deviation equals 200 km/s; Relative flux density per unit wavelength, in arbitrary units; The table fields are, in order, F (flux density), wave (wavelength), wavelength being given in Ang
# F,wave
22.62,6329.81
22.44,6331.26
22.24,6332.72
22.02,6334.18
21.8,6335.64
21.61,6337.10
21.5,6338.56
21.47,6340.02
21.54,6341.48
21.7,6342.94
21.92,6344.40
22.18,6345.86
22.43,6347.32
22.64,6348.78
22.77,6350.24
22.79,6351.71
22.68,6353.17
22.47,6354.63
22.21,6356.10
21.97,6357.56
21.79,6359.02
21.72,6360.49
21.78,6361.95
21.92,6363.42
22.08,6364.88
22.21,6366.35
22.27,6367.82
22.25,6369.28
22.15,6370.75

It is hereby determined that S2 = 21.5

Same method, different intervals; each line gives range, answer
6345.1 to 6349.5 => 22.4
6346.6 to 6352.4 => 22.6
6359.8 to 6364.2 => 21.8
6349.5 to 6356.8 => 22.6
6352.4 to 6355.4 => 22.6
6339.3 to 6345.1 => 21.7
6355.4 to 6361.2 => 21.9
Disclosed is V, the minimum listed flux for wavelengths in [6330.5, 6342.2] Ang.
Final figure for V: 21.47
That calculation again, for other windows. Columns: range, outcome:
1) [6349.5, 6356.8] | 22.21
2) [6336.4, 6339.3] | 21.5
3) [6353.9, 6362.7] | 21.72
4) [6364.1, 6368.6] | 22.08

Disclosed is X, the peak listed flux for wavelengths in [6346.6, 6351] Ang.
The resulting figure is 22.77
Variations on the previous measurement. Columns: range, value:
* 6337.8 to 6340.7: 21.5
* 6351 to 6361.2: 22.79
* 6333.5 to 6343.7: 22.02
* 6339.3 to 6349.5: 22.64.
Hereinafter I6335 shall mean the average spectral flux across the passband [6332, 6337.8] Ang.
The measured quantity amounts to 21.9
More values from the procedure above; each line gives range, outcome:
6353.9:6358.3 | 22.2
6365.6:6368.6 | 22.2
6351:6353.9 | 22.8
